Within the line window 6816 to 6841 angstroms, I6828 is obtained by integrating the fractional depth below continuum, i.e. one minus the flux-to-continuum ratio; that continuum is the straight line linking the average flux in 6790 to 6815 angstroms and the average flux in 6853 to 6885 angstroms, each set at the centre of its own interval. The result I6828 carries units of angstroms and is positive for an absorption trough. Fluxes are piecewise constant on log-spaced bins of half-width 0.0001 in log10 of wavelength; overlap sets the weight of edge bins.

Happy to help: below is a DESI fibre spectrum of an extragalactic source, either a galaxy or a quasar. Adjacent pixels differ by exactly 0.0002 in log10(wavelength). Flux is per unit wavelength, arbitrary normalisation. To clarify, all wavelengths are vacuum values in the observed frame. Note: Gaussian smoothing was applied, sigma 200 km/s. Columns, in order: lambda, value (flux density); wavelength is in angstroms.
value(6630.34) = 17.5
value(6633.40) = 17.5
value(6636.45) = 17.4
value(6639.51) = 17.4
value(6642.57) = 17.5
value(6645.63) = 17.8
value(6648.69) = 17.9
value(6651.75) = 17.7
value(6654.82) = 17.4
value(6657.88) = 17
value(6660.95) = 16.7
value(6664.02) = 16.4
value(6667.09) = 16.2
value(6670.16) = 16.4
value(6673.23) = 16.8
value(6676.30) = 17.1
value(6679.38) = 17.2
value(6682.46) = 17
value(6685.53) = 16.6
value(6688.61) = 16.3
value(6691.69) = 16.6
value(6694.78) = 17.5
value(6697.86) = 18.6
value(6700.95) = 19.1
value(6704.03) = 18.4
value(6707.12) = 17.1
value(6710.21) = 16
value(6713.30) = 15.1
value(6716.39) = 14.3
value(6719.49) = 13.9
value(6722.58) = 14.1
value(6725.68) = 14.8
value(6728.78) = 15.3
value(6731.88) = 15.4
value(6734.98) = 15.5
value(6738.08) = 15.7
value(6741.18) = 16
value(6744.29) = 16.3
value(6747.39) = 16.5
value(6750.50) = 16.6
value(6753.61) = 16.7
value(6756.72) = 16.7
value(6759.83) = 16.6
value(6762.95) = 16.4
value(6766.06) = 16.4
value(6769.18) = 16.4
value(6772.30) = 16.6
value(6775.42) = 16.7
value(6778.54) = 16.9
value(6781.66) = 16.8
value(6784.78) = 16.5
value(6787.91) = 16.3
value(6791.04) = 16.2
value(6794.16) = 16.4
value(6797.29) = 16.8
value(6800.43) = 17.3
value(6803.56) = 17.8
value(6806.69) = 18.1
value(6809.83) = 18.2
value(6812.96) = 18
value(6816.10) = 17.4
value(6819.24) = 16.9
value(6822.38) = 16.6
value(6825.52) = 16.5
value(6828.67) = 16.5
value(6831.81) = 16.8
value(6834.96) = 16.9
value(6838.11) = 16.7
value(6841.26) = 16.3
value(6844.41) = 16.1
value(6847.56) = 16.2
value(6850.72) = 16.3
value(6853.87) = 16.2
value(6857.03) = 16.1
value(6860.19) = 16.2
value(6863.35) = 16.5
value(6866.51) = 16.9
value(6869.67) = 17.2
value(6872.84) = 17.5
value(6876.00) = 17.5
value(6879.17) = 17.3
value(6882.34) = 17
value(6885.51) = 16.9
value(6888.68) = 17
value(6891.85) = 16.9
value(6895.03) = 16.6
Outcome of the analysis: 0.7 angstroms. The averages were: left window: 17.4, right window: 16.9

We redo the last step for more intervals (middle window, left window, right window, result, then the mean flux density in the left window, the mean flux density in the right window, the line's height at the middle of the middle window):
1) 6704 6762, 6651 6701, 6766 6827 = 4.1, 17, 17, 17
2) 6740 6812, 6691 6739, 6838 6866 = -2.6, 16.1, 16.3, 16.2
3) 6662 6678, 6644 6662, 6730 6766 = 0.6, 17.4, 16.2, 17.2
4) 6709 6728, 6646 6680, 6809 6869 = 2.5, 17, 16.7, 16.9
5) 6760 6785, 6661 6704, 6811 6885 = 0.5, 17.1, 16.8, 16.9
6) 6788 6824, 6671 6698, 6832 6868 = -1.4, 17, 16.4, 16.6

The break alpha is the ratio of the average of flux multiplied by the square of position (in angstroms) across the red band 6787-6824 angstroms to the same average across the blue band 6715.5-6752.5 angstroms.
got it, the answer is 1.1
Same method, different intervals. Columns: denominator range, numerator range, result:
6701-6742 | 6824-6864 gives 1.09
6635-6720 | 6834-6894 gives 1.04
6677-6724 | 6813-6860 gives 1.04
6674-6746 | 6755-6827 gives 1.06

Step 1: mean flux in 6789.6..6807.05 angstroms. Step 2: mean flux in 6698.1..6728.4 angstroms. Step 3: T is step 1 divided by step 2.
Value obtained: 1.1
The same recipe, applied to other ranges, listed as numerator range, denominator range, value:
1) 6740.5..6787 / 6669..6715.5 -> 0.97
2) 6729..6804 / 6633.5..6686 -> 0.96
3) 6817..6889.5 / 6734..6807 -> 1.01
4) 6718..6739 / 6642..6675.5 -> 0.88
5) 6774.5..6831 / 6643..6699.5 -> 1.00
